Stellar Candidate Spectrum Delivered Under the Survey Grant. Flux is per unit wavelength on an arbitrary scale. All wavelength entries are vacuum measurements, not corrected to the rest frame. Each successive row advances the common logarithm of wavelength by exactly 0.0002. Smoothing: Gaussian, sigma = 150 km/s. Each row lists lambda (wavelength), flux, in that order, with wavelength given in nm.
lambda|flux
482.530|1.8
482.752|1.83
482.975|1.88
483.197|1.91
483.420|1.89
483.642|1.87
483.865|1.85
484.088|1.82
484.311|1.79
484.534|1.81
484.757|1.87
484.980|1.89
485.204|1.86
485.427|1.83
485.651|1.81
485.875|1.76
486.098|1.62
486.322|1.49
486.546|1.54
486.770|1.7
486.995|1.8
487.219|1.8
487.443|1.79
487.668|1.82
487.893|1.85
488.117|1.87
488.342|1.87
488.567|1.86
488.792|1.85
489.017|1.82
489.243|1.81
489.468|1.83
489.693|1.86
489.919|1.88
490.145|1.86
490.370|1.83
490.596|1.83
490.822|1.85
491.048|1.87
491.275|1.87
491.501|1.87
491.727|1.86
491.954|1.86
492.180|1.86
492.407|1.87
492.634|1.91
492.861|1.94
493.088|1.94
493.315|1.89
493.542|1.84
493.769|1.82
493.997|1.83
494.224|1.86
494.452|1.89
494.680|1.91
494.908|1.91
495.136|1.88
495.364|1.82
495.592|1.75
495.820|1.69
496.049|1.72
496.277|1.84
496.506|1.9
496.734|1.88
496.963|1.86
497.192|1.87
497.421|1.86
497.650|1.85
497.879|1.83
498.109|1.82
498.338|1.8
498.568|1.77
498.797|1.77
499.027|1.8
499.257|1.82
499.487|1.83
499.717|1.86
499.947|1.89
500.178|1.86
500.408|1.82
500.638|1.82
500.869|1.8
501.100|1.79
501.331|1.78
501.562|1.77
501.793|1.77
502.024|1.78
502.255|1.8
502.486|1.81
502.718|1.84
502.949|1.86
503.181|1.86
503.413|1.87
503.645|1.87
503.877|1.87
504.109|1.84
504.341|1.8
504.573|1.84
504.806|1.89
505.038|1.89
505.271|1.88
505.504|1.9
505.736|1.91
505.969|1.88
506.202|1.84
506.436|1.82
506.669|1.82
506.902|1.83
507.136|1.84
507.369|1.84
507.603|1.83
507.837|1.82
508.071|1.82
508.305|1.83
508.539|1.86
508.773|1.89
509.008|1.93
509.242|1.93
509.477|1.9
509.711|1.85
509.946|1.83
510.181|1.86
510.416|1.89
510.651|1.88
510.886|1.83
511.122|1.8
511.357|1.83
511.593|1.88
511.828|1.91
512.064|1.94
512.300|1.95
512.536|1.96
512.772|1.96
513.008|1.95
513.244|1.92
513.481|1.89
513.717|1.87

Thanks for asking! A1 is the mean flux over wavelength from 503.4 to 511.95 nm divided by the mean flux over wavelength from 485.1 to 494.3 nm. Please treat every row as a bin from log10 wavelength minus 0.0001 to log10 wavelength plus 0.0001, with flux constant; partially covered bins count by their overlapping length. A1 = 1.02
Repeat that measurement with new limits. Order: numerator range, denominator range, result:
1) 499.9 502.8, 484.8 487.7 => 1.03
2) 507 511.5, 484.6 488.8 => 1.04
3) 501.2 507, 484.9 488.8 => 1.04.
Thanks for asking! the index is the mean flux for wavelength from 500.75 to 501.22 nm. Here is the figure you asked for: 1.79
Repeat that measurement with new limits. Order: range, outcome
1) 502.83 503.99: 1.87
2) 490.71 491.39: 1.86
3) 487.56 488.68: 1.85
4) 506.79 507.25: 1.83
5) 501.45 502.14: 1.77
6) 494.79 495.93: 1.81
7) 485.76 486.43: 1.63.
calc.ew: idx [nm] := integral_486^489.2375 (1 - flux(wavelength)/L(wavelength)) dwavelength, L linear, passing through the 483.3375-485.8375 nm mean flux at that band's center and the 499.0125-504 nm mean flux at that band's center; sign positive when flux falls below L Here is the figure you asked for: 0.13 nm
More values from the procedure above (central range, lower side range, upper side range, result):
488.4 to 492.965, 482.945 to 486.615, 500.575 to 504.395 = -0.14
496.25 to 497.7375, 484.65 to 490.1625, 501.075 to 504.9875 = -0.04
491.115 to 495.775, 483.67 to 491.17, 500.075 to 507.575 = -0.12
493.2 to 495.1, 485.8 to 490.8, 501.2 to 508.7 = -0.07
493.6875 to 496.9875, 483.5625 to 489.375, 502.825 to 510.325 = -0.03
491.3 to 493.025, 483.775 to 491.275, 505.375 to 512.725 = -0.06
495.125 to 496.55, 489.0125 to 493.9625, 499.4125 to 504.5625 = 0.05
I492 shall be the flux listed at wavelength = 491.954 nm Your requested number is 1.86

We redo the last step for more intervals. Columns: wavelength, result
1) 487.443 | 1.79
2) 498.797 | 1.77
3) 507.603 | 1.83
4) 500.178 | 1.86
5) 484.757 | 1.87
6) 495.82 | 1.69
